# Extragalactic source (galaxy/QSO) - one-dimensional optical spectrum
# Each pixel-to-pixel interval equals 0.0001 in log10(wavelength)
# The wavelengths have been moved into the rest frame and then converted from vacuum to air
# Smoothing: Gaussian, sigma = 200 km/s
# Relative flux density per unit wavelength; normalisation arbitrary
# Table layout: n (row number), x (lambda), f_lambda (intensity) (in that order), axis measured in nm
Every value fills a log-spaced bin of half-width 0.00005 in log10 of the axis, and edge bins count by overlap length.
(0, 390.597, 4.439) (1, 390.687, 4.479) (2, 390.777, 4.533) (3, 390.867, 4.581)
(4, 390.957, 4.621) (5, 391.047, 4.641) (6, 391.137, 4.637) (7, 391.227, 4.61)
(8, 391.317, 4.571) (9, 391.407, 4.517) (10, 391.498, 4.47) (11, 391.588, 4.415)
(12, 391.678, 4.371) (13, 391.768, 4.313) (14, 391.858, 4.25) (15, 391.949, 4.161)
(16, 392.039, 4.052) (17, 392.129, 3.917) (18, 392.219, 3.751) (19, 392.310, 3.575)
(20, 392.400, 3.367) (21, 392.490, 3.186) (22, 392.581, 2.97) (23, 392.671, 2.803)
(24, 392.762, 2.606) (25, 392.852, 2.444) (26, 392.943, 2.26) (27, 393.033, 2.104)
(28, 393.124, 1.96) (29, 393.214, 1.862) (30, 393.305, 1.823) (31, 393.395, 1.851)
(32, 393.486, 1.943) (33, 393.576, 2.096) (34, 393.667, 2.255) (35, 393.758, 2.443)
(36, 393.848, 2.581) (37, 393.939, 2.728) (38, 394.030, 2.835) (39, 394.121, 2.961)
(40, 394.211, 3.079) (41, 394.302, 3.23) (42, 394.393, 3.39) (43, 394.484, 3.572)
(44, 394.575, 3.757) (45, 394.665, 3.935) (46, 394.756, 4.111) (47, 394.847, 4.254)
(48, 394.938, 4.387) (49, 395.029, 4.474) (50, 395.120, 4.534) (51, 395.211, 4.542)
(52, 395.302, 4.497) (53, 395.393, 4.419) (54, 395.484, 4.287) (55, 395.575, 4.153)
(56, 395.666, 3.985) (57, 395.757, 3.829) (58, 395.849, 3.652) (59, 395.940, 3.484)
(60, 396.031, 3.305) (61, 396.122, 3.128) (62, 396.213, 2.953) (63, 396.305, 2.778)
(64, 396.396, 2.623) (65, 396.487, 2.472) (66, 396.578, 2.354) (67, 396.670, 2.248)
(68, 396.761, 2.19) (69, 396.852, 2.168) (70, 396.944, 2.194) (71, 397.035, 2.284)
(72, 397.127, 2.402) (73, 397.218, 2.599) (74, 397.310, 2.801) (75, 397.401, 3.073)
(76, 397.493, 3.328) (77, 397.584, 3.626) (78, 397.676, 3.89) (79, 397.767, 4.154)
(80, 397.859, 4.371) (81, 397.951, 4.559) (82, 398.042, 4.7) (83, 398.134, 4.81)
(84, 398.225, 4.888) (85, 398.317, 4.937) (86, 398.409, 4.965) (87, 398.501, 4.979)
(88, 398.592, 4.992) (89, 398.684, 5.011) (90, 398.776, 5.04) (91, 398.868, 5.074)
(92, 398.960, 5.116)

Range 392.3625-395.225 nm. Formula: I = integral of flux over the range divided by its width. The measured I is 2.99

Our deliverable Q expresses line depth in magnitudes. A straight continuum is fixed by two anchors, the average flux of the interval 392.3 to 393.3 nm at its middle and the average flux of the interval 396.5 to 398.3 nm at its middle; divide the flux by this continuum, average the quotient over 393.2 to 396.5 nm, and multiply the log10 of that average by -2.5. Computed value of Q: -0.14 mag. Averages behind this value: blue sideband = 2.58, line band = 3.33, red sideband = 3.31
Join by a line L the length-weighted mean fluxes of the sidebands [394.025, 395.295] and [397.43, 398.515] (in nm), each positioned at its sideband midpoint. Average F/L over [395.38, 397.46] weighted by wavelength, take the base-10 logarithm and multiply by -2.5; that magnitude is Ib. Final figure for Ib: 0.34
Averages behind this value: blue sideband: 3.84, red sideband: 4.4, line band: 2.99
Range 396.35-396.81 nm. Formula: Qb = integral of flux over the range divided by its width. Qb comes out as 2.38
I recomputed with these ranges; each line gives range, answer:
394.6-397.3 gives 3.38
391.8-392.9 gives 3.43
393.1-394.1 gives 2.24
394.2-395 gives 3.79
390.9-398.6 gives 3.49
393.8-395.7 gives 3.79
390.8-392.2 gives 4.4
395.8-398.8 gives 3.53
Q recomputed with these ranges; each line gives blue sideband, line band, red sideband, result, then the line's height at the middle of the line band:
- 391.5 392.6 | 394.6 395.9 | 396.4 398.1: -0.232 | 3.4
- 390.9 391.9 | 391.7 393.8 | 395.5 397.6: 0.390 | 4.09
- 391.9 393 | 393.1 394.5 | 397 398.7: 0.338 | 3.44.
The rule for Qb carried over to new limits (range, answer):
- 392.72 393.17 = 2.27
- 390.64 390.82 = 4.5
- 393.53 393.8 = 2.26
